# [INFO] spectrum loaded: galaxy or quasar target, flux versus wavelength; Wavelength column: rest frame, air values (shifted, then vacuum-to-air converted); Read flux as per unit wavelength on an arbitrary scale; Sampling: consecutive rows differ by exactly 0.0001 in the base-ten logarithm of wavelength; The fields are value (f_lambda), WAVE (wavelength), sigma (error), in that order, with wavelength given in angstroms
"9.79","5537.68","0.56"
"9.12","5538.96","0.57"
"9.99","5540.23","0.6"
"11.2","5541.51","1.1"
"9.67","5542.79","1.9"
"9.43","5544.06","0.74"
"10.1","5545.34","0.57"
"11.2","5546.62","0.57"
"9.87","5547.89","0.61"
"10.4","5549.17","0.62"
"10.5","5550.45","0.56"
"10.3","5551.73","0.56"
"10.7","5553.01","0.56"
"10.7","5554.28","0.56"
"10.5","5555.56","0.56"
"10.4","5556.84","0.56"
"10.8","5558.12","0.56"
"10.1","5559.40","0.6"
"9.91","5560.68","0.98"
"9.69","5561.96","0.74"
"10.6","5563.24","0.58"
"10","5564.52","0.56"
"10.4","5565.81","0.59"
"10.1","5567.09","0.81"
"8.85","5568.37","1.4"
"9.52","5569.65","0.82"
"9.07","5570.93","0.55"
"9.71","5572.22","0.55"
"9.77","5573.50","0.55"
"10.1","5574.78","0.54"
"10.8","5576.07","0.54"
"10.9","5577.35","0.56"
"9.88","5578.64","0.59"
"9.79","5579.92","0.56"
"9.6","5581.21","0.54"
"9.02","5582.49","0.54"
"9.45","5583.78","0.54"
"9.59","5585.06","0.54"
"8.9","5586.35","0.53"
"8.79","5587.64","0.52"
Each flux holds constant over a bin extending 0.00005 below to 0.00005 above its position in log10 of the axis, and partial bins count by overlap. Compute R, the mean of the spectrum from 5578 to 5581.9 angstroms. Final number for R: 9.76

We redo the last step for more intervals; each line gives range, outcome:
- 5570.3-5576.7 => 9.88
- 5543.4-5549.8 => 10.2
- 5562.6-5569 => 9.99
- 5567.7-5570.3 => 9.22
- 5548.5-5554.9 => 10.5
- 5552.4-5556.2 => 10.7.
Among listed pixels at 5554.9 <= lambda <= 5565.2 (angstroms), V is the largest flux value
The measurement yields 10.8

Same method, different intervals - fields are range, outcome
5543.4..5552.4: 11.2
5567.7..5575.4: 10.1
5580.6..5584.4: 9.6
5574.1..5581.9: 10.9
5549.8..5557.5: 10.7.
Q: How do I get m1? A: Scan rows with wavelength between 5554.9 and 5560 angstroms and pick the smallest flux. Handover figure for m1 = 10.1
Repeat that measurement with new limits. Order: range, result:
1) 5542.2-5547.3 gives 9.43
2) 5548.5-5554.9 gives 10.3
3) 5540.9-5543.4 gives 9.67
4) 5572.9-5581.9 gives 9.6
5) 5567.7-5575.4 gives 8.85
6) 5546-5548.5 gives 9.87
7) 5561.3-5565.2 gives 9.69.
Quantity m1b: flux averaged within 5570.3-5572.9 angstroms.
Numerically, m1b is 9.38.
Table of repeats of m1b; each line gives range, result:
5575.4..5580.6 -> 10.3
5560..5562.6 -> 9.81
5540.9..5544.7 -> 10.1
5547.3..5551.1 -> 10.2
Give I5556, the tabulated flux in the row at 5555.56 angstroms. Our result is 10.5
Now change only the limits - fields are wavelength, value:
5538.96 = 9.12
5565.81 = 10.4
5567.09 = 10.1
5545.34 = 10.1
